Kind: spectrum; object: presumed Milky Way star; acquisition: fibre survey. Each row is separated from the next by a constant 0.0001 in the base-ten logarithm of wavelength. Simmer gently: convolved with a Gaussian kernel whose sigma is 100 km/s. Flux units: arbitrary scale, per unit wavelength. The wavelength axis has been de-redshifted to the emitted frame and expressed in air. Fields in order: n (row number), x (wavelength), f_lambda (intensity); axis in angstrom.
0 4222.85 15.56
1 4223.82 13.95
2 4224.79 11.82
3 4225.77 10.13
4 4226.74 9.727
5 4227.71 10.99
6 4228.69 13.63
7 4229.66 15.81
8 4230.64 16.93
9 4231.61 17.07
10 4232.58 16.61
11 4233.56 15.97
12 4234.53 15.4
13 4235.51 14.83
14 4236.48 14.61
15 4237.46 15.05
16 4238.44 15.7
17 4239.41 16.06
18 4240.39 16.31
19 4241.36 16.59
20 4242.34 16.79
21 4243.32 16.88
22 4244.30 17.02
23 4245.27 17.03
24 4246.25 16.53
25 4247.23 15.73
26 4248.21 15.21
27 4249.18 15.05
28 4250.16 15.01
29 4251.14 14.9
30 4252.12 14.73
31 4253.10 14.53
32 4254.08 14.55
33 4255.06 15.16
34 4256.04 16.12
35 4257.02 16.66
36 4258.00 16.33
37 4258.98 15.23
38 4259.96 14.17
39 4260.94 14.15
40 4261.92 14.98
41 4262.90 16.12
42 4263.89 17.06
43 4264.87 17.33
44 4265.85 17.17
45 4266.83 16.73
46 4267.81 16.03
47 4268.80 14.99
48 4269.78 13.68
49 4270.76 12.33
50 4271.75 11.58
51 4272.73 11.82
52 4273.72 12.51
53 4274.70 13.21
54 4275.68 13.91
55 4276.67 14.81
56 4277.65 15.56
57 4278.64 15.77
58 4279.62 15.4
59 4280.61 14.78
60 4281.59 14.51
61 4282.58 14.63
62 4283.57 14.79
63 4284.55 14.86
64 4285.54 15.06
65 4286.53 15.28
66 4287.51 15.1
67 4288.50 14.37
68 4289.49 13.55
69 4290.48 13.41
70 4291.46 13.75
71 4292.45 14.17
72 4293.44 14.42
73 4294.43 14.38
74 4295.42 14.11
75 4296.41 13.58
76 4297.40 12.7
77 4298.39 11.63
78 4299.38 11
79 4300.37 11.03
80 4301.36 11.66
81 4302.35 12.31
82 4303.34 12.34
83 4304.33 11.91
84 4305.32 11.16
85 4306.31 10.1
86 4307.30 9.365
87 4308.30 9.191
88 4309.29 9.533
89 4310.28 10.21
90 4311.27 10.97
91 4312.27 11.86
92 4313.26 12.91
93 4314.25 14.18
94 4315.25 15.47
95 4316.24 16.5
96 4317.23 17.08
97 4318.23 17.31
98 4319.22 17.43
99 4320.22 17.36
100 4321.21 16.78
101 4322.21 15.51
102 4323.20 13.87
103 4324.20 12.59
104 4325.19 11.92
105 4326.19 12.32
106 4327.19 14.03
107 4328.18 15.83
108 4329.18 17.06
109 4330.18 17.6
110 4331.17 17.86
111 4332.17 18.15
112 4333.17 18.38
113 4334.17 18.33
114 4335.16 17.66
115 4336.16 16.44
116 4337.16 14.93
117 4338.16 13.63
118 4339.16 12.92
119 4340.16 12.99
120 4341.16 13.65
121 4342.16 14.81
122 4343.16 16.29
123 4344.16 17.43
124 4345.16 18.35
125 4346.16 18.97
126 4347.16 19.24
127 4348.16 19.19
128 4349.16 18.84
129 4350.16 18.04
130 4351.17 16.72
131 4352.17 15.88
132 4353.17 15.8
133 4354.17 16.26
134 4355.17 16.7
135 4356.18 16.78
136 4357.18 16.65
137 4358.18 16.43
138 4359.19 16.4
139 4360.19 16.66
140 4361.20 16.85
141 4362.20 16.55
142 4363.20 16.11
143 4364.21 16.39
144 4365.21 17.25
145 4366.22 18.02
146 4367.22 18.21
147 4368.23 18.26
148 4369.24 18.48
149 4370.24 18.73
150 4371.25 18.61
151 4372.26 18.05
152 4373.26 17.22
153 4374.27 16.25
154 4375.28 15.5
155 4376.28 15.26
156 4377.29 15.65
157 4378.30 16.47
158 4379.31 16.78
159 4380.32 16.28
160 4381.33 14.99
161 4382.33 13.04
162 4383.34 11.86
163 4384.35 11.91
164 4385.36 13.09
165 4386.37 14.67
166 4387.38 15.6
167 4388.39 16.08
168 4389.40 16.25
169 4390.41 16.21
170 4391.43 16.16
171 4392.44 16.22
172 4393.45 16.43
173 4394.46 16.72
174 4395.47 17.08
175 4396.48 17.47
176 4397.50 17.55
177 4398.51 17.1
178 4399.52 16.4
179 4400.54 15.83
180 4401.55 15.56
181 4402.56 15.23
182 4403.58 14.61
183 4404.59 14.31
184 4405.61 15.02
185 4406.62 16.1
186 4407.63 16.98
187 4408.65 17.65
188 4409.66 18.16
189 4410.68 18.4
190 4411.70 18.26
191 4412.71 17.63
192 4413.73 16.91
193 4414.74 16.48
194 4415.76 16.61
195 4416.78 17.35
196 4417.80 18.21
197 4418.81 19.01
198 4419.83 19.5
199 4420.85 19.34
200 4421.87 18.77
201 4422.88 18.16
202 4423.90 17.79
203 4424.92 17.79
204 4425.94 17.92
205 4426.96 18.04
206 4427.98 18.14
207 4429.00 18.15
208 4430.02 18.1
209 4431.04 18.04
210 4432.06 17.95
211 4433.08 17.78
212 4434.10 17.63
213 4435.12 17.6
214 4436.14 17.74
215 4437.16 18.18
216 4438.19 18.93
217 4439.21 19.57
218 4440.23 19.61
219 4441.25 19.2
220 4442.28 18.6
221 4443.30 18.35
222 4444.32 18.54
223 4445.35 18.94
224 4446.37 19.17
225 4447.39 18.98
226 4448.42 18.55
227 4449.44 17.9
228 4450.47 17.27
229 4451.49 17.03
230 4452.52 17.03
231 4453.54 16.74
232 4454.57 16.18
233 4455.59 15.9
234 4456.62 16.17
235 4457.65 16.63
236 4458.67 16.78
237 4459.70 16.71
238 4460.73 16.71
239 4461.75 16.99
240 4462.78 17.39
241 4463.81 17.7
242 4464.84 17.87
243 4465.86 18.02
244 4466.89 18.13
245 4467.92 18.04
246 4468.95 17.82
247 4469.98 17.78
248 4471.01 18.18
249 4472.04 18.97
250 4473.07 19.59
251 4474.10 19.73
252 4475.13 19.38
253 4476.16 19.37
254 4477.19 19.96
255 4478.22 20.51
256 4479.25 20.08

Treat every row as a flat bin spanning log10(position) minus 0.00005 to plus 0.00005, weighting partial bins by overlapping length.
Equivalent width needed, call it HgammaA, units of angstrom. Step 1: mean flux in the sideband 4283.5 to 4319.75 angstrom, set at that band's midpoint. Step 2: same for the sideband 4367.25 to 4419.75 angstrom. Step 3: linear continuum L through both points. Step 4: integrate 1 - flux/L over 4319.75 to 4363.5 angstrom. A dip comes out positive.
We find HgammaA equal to -5.0 angstrom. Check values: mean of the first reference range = 13.2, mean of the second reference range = 16.4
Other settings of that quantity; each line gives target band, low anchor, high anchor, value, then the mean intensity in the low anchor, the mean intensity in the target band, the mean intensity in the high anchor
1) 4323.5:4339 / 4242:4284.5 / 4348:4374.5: 0.8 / 15.1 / 15.7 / 17.2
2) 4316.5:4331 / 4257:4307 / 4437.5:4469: -0.6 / 14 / 15.6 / 17.8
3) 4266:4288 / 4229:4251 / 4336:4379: 2.4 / 16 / 14.5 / 16.7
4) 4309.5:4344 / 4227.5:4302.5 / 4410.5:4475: 1.7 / 14.8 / 15.1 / 18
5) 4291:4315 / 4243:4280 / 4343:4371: 6.0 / 15.1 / 12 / 17.4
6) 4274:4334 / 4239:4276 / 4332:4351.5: 7.6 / 15.3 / 14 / 16.7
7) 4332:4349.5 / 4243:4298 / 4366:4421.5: -0.9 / 14.9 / 16.6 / 16.5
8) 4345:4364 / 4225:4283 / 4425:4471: -0.8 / 15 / 17.1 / 17.8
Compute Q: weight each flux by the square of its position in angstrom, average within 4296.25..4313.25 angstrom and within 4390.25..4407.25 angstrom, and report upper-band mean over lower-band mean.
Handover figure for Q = 1.50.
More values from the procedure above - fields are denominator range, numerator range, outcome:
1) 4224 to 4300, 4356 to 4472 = 1.25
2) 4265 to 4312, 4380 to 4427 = 1.31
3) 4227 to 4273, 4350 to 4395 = 1.12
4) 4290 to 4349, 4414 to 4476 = 1.32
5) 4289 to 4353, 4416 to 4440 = 1.31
